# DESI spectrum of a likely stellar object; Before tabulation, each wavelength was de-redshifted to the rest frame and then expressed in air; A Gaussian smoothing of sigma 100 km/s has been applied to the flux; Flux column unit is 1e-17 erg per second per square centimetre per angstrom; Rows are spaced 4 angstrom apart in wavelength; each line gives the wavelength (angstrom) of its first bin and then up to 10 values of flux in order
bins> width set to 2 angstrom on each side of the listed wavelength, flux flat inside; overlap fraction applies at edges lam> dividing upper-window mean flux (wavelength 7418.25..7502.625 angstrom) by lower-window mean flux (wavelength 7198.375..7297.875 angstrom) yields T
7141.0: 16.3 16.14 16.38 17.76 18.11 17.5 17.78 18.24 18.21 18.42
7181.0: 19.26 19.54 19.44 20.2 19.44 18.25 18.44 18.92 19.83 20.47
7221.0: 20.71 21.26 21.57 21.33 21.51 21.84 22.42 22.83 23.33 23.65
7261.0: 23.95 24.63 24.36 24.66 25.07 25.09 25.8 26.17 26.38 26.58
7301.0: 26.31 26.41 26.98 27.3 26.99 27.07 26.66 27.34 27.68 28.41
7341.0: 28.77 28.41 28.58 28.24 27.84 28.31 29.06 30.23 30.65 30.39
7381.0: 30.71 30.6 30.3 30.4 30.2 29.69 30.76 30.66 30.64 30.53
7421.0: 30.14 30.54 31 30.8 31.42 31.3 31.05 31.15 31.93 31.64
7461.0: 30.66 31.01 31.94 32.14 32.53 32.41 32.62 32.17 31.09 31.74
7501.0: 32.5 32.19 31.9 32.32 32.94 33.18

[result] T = 1.39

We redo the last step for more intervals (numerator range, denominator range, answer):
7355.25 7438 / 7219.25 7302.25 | 1.27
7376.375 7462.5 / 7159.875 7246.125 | 1.56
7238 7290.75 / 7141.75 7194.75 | 1.32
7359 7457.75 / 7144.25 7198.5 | 1.66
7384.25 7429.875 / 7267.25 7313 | 1.18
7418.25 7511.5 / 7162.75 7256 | 1.56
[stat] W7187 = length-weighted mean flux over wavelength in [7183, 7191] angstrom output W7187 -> 19.5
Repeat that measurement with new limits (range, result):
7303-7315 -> 26.9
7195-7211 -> 18.8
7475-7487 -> 32.5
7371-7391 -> 30.5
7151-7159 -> 17.9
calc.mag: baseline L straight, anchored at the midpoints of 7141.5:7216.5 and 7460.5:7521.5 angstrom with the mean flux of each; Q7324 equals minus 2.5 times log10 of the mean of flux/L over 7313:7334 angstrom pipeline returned -0.10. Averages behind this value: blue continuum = 18.4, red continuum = 32.1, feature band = 27.1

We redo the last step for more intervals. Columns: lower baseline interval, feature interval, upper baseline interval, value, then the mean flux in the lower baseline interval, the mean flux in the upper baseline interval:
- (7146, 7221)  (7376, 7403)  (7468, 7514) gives -0.10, 18.7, 32.1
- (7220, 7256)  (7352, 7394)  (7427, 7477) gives -0.07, 21.9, 31.4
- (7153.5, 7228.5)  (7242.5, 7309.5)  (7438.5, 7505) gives -0.09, 19.1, 31.8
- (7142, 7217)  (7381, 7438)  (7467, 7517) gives -0.07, 18.5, 32.2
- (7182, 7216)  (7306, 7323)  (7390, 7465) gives -0.08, 19.3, 30.8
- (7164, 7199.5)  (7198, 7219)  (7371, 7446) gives 0.06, 19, 30.6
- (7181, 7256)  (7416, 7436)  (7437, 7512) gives -0.04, 20.6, 31.8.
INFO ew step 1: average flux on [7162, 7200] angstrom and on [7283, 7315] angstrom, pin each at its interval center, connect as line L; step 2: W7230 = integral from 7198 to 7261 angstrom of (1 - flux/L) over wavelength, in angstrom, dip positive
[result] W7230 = 2.5 angstrom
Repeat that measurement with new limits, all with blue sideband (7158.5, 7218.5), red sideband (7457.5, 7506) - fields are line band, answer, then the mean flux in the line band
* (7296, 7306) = -1.1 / 26.4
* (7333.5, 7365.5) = -2.9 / 28.4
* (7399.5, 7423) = -1.3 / 30.4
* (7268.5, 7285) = -1.5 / 25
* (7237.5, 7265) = -1.7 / 23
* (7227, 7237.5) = -0.3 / 21.5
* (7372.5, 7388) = -1.8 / 30.6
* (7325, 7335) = -0.9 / 27.3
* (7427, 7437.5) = -0.5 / 31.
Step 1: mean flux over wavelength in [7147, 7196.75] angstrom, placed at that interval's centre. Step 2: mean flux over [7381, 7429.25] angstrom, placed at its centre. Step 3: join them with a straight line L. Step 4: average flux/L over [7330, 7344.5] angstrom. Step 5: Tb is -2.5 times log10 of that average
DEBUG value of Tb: -0.05 mag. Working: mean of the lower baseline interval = 18.4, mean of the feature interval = 28.2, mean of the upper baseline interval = 30.4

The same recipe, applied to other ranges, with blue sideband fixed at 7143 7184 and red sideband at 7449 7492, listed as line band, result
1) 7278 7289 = -0.10 mag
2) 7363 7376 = -0.11 mag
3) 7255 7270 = -0.08 mag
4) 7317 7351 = -0.09 mag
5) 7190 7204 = 0.01 mag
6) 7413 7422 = -0.04 mag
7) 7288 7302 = -0.11 mag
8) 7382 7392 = -0.09 mag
